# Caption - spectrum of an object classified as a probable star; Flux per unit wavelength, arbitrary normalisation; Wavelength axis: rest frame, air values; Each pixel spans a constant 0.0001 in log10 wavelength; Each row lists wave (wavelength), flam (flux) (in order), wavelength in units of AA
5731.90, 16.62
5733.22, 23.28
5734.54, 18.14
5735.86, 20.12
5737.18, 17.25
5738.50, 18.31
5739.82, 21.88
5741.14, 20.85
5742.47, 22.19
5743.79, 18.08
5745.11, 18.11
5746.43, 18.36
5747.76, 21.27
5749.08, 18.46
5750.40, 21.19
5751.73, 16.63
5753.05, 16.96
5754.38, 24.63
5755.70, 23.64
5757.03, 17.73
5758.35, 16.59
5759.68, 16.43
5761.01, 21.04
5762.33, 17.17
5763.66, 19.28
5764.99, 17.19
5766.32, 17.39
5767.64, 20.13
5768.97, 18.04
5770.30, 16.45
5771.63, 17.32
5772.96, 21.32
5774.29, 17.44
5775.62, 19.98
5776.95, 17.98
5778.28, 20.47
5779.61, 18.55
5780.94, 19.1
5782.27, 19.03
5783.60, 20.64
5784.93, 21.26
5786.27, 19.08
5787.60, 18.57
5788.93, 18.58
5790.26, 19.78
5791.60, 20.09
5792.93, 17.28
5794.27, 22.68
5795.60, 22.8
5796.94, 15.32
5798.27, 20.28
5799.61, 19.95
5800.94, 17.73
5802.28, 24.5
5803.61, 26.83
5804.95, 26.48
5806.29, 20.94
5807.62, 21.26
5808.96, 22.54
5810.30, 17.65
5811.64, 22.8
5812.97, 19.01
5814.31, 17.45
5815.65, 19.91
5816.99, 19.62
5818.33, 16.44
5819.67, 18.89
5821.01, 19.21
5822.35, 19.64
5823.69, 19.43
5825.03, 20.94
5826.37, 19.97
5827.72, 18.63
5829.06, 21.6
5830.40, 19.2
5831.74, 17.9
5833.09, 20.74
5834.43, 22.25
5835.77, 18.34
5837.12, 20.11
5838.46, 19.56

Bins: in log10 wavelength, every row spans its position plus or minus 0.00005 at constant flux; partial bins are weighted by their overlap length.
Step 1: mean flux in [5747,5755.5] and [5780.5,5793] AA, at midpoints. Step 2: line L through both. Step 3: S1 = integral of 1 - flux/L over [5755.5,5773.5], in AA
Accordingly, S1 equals 1.3 AA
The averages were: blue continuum 20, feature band 18.4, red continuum 19.4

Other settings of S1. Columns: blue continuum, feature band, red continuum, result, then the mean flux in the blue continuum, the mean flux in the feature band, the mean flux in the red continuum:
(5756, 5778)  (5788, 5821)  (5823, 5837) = -1.8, 18.3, 20.3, 19.9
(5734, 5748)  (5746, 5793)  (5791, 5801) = 1.2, 19.5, 19.1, 19.6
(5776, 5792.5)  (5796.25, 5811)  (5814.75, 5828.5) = -1.5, 19.4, 21.2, 19.3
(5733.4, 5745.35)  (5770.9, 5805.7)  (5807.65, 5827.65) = -0.9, 19.6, 20.1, 19.6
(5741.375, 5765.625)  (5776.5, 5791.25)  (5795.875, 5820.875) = 0.4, 19.2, 19.4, 20.4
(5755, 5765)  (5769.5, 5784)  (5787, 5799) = 0.2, 18.8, 18.9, 19.5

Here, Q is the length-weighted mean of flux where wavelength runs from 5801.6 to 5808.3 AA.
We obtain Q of 24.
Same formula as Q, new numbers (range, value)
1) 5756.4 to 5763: 17.8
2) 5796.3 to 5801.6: 18.4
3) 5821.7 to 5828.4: 19.7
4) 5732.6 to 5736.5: 20.5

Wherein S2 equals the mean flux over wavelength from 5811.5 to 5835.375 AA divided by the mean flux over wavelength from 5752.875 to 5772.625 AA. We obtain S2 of 1.04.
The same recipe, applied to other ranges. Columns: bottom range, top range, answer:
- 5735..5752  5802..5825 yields 1.06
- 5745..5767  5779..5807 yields 1.08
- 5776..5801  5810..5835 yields 1.00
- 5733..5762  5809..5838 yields 1.00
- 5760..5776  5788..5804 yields 1.10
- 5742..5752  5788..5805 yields 1.07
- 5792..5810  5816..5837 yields 0.92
